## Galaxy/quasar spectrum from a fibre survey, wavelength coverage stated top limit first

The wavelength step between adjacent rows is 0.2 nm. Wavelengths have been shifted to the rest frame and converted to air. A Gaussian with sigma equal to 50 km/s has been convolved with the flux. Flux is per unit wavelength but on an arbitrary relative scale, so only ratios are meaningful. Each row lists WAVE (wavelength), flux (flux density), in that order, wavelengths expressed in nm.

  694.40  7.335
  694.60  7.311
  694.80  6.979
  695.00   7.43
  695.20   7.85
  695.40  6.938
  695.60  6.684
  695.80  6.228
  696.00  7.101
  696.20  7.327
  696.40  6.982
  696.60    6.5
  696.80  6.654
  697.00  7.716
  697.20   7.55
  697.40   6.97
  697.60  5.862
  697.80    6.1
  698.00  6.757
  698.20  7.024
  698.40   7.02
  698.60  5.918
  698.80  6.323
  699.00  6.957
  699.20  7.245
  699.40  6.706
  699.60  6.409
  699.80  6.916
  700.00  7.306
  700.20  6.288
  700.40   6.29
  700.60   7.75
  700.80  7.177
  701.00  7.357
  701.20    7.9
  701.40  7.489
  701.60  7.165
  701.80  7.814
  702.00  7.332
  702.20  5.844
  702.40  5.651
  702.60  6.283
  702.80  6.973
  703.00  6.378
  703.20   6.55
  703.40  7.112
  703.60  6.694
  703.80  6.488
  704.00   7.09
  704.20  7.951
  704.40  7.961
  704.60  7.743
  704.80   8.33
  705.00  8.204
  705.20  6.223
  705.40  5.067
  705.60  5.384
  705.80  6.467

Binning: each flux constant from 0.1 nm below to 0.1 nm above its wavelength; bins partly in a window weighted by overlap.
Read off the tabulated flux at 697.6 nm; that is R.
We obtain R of 5.862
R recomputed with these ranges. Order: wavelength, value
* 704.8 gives 8.33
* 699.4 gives 6.706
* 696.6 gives 6.5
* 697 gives 7.716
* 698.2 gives 7.024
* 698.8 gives 6.323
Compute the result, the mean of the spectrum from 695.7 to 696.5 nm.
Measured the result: 6.91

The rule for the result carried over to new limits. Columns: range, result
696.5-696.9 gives 6.58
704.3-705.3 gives 7.69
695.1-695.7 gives 7.16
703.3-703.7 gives 6.9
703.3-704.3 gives 7.07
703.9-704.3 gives 7.52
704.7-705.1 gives 8.27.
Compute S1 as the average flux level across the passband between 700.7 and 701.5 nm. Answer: 7.48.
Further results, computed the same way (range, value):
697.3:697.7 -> 6.42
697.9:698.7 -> 6.68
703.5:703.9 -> 6.59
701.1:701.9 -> 7.59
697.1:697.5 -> 7.26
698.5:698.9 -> 6.12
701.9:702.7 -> 6.28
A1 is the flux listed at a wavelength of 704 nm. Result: 7.09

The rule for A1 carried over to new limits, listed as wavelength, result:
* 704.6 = 7.743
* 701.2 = 7.9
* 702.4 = 5.651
